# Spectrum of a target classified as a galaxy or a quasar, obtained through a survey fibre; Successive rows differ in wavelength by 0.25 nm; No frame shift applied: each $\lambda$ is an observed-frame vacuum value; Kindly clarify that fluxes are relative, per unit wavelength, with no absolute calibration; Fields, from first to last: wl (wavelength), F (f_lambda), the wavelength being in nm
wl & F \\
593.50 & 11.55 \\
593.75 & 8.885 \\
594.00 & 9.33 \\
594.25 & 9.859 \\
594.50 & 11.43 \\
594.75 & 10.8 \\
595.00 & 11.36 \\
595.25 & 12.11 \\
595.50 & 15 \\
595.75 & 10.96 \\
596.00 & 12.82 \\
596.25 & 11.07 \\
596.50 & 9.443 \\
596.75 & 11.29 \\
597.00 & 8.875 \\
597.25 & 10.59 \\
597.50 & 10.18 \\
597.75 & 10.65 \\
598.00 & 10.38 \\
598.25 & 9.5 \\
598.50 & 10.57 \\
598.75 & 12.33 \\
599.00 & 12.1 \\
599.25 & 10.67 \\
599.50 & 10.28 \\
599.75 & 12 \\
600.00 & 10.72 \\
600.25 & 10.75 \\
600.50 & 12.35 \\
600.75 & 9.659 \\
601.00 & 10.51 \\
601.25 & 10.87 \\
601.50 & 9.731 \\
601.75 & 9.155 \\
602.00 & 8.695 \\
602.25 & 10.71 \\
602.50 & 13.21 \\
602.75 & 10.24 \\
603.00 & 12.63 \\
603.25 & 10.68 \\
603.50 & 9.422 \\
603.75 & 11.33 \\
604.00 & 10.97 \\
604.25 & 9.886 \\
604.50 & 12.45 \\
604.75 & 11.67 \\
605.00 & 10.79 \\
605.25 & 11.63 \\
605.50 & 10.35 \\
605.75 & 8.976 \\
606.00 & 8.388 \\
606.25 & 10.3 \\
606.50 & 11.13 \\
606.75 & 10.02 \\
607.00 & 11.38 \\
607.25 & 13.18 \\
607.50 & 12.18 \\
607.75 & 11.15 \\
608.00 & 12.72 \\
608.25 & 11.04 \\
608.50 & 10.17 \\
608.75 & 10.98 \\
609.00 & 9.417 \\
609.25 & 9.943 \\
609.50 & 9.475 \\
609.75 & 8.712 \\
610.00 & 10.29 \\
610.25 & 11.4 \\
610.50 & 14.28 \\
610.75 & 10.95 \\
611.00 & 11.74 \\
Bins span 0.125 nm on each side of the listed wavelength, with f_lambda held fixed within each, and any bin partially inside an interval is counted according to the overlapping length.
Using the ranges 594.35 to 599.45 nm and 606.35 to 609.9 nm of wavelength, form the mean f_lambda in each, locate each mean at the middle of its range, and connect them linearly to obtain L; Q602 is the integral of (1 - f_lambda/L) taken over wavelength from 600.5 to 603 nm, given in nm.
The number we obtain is 0.10 nm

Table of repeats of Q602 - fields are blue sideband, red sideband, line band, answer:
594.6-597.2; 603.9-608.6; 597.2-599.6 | 0.112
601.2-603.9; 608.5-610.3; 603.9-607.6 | -0.203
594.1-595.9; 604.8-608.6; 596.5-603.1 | 0.377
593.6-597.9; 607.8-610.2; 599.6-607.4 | -0.147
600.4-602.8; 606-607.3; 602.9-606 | -0.031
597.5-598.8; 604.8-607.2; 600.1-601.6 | -0.021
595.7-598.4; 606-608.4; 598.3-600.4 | -0.088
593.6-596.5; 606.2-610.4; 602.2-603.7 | -0.030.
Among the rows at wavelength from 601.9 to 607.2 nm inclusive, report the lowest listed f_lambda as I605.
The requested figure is 8.388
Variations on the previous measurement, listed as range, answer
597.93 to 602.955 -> 8.695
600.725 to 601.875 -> 9.155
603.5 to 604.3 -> 9.422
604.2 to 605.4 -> 9.886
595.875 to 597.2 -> 8.875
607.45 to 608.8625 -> 10.17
